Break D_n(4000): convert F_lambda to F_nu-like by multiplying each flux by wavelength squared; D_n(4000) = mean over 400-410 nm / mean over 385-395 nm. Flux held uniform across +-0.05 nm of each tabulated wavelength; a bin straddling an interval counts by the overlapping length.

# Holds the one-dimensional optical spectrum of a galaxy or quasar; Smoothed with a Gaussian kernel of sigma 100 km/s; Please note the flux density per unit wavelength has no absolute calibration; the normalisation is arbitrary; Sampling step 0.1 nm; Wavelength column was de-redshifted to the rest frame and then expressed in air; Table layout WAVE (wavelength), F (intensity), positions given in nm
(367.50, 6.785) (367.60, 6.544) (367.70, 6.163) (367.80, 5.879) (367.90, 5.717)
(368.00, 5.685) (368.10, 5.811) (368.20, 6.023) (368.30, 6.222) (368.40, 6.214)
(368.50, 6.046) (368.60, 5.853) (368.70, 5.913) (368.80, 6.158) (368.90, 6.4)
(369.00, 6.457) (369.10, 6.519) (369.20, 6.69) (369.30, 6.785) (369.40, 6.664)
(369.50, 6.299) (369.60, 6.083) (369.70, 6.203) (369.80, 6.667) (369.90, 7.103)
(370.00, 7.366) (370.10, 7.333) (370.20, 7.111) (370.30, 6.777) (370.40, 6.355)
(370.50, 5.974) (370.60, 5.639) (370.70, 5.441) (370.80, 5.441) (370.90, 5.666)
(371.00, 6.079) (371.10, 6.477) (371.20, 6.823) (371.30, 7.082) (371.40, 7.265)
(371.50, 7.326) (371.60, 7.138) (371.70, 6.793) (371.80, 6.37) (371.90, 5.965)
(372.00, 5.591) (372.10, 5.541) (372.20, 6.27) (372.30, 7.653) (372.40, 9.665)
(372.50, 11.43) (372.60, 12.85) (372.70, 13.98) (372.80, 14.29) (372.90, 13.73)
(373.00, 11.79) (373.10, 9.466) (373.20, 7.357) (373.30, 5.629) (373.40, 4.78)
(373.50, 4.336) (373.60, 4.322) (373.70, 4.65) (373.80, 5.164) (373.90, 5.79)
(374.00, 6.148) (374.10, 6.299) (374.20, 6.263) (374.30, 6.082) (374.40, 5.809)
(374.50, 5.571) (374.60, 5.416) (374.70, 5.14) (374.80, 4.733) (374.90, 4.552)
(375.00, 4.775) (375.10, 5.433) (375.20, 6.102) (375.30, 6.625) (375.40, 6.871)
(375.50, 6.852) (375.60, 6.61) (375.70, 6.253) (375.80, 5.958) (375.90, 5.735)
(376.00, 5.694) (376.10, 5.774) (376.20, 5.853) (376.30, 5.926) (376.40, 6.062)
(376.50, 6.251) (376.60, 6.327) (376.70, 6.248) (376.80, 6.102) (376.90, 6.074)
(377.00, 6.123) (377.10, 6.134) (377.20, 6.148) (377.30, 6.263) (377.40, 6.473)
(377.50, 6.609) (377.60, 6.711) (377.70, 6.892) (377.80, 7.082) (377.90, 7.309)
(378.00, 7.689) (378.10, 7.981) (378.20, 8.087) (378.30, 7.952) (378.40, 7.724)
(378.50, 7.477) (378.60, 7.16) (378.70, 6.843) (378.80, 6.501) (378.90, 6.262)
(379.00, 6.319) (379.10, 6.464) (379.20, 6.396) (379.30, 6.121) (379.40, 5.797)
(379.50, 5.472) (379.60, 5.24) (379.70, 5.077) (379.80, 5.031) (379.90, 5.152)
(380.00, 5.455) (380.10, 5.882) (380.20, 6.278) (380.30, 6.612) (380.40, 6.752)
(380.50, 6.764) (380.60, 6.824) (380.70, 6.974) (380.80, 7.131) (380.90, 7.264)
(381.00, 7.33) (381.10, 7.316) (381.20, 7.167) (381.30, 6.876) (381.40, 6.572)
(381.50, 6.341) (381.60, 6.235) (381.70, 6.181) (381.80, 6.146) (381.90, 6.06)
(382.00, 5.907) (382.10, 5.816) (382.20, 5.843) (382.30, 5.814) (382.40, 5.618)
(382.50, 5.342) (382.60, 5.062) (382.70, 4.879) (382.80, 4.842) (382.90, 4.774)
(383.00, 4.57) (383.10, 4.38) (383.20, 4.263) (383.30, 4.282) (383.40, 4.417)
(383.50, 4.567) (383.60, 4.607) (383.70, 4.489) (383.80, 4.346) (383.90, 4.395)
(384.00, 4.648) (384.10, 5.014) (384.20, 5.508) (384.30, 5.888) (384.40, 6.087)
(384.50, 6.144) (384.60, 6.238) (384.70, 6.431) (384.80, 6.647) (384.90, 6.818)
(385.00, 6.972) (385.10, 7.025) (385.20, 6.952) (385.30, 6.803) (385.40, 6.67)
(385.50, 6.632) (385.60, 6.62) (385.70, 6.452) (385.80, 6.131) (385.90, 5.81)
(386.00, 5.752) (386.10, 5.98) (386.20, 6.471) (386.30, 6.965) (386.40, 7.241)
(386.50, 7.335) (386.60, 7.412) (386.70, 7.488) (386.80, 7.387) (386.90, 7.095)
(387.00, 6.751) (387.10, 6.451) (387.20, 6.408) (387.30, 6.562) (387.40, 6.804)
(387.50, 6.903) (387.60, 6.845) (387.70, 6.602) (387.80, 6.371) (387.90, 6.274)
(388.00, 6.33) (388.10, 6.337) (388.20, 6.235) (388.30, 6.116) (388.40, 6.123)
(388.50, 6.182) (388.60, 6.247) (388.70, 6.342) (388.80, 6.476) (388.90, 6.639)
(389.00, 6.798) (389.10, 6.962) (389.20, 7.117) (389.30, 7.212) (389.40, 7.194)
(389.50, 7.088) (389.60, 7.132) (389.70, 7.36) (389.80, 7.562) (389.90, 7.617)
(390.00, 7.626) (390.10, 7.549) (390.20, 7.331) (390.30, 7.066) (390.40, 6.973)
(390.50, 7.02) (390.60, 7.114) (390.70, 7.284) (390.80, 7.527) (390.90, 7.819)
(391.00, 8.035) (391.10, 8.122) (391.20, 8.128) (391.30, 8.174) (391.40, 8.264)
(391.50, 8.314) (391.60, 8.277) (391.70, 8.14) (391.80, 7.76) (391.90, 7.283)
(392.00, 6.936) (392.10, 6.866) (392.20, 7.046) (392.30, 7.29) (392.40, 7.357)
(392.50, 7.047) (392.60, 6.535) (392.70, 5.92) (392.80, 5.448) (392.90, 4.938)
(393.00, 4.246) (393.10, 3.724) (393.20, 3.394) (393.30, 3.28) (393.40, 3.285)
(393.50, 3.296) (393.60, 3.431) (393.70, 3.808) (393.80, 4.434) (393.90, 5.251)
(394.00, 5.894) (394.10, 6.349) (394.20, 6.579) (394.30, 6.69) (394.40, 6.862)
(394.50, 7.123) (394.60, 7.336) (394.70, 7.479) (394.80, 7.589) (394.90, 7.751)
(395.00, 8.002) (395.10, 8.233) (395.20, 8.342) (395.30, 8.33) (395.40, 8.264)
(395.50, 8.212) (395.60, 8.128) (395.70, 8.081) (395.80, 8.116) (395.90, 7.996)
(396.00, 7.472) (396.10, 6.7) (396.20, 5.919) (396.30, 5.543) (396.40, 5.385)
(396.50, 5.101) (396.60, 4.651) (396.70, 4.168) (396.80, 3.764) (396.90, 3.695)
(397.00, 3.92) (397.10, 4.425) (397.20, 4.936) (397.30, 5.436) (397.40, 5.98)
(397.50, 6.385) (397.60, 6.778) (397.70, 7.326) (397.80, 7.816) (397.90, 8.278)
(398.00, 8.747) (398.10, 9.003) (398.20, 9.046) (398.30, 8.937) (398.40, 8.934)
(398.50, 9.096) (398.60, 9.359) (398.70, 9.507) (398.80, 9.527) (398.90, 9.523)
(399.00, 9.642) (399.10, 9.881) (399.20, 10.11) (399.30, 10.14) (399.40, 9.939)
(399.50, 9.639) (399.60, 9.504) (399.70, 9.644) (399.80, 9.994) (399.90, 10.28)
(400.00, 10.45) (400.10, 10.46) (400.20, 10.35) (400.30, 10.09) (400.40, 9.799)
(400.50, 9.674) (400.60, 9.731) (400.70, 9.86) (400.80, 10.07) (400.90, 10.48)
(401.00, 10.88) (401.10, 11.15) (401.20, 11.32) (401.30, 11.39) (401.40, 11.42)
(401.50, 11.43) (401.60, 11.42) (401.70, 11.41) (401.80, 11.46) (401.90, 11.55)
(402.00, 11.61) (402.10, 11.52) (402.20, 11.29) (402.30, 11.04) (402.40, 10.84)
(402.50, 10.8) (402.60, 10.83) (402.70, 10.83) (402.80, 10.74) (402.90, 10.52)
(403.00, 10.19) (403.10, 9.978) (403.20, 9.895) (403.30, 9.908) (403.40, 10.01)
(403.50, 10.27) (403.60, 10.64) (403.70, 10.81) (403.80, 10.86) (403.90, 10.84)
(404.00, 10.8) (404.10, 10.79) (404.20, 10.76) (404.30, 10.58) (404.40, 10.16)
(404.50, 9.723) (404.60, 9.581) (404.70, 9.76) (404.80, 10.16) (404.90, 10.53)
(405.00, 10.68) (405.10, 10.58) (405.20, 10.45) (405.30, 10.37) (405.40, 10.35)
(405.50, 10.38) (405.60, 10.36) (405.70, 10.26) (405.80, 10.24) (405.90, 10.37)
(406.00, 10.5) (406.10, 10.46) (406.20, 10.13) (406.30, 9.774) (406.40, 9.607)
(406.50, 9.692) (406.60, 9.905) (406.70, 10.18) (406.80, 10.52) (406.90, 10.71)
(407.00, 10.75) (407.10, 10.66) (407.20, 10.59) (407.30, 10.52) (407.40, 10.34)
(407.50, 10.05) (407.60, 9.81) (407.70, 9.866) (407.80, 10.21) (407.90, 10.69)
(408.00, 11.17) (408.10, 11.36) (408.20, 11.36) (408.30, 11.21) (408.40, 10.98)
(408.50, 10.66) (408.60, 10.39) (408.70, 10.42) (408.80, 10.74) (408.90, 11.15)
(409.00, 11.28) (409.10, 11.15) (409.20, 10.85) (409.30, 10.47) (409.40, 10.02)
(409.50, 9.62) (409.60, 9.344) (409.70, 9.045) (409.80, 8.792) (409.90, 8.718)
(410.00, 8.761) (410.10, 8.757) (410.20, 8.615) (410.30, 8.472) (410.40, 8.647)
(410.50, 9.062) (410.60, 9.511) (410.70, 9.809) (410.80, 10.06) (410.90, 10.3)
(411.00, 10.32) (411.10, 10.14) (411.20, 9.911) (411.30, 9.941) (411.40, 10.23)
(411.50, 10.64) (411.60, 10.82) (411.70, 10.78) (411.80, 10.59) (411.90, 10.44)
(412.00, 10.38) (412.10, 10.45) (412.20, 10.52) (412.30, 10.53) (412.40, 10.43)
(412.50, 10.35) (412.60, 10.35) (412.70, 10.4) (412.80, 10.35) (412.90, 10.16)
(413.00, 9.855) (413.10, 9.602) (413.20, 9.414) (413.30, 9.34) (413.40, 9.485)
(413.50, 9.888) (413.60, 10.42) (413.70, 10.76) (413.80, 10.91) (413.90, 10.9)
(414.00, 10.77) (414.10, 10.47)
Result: 1.70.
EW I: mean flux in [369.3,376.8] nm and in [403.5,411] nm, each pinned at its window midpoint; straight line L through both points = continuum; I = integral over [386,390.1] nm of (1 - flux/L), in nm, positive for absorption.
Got 0.73 nm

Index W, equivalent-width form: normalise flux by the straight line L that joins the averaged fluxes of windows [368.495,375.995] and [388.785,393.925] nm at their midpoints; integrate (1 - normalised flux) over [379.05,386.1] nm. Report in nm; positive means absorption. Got 0.83 nm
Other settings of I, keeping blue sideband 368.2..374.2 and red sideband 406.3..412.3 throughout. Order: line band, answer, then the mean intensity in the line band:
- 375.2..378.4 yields 0.40 nm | 6.55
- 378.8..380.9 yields 0.44 nm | 6.14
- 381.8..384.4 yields 0.96 nm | 5.06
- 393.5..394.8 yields 0.44 nm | 5.9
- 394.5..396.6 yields 0.40 nm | 7.33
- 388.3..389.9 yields 0.31 nm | 6.83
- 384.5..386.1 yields 0.33 nm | 6.5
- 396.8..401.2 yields 0.27 nm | 8.77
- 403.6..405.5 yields -0.13 nm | 10.4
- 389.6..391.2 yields 0.21 nm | 7.48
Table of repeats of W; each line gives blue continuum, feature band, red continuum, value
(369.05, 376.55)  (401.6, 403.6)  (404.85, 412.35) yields -0.240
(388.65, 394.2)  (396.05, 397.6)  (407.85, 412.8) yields 0.505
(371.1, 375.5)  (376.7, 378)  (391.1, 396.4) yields 0.086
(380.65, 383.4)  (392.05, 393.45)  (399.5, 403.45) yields 0.496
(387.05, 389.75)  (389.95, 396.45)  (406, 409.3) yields 0.697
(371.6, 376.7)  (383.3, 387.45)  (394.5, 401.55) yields 0.756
